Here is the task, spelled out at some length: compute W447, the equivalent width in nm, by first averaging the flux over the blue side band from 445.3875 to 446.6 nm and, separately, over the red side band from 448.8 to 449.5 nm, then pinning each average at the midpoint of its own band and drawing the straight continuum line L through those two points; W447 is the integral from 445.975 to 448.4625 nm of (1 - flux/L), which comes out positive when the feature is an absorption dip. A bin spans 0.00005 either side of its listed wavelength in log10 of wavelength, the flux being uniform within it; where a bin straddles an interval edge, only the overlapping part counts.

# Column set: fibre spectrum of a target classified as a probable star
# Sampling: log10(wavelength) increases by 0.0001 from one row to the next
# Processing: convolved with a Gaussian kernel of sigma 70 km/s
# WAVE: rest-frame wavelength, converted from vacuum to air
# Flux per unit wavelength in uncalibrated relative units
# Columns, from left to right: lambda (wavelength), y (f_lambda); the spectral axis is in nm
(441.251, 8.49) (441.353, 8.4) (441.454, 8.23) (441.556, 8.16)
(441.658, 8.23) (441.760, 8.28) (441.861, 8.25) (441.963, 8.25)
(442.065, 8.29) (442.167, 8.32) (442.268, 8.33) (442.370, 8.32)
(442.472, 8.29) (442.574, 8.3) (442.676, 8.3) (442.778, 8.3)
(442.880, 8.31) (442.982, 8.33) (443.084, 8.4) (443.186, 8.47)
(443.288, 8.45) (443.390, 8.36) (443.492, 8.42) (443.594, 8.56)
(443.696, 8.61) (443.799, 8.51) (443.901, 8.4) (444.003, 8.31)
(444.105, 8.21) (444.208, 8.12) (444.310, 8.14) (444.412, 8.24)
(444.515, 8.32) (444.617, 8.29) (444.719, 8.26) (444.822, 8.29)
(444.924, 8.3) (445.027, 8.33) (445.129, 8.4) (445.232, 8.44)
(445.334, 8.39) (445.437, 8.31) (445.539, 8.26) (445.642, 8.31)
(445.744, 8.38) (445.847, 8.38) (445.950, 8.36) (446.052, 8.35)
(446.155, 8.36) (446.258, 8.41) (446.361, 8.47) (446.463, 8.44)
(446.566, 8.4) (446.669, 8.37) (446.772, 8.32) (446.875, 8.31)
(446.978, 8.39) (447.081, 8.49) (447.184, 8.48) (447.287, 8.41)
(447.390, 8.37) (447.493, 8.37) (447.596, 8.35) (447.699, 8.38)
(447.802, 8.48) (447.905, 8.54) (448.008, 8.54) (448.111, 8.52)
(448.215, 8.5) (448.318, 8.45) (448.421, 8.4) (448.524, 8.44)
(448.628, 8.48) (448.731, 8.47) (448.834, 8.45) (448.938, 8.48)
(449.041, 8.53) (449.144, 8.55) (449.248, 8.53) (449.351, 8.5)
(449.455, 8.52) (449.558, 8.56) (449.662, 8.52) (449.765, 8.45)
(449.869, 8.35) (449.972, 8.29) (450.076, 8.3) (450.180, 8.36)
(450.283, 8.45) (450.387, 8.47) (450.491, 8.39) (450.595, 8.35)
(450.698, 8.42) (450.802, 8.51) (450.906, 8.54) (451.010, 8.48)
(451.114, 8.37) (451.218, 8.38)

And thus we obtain 0.00 nm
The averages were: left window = 8.37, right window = 8.5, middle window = 8.42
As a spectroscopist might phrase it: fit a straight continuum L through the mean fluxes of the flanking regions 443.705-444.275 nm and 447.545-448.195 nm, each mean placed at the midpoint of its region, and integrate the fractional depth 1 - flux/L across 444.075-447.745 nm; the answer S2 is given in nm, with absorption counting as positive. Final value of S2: 0.02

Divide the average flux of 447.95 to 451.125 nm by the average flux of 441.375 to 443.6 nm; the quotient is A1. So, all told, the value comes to 1.02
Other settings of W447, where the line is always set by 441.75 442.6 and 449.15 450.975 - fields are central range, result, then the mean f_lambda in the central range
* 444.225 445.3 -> 0.01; 8.3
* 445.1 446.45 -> 0.00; 8.37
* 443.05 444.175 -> -0.01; 8.42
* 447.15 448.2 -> -0.01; 8.44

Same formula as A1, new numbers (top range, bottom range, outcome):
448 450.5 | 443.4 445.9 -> 1.01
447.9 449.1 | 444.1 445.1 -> 1.03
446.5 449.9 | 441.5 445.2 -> 1.02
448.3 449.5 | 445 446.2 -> 1.01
